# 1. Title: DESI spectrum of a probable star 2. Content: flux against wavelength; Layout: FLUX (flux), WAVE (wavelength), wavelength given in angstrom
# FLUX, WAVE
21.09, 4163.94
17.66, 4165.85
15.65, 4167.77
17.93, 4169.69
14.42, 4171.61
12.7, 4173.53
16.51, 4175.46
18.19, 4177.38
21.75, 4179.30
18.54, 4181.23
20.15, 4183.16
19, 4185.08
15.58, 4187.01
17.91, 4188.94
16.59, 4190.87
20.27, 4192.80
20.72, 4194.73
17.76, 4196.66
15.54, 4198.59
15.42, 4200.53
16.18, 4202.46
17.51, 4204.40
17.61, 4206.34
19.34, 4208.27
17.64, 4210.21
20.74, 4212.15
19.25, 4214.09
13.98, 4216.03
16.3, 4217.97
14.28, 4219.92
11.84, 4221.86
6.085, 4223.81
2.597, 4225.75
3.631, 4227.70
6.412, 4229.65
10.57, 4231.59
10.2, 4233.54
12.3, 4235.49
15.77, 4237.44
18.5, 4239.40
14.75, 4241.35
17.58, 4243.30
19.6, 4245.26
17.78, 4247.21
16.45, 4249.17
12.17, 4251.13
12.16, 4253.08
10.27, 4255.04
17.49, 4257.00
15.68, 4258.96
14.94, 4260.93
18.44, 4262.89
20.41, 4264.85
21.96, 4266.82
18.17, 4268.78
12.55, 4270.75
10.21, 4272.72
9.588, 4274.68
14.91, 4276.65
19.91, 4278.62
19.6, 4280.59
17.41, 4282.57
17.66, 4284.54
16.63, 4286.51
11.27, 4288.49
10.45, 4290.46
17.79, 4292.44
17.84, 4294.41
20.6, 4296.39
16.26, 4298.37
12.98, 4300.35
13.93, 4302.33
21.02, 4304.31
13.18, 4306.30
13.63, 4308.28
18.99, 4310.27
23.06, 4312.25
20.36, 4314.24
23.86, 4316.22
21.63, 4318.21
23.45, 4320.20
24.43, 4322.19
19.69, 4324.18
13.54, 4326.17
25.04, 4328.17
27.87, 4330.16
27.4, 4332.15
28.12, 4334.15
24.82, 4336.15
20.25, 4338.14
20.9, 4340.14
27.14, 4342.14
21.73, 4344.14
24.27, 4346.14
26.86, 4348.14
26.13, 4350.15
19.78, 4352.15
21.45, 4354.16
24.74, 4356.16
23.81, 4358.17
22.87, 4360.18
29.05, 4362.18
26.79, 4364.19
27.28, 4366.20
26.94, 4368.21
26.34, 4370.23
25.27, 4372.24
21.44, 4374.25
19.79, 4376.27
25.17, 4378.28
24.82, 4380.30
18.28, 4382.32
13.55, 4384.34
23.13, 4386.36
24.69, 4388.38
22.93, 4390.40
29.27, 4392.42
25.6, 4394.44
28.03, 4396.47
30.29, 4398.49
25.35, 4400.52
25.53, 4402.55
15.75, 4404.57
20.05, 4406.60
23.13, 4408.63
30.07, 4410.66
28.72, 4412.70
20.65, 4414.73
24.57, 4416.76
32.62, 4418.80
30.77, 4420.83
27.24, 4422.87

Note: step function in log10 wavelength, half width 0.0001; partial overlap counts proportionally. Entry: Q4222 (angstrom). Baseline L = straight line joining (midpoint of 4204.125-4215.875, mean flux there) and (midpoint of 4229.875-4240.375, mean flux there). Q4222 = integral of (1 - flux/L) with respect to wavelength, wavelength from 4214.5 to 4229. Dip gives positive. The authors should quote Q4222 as 5.5 angstrom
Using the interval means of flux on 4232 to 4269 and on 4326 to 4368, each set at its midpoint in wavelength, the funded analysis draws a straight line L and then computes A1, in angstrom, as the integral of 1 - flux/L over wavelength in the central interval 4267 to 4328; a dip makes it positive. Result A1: 8.59 angstrom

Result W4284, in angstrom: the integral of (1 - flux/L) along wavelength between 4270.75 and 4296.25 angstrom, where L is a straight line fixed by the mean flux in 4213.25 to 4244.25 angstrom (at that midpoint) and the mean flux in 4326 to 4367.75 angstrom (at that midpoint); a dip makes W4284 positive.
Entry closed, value 3.6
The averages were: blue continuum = 12.1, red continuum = 24.5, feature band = 15.3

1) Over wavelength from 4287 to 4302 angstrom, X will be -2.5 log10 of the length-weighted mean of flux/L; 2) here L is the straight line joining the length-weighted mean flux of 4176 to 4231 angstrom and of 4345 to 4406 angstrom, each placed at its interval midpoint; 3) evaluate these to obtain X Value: 0.30 mag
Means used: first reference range 15.7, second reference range 24.1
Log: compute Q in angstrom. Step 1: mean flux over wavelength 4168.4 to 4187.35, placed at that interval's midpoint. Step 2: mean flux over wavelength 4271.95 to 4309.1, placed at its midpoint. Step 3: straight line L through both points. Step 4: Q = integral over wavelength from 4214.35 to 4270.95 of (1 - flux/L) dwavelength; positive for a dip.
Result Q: 8.13 angstrom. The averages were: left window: 17.5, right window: 15.6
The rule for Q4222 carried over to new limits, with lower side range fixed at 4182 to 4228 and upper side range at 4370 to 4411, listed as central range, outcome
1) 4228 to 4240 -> 3.9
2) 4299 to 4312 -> 2.6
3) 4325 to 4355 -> -3.1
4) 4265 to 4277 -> 2.3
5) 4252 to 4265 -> 2.0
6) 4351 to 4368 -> -1.7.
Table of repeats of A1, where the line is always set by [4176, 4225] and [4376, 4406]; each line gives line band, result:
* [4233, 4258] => 4.7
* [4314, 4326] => -0.4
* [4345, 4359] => -1.0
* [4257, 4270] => 0.7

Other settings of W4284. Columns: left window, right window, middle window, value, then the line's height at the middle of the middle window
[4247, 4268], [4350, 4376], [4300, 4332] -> 1.2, 20.8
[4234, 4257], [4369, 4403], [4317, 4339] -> -3.1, 20.4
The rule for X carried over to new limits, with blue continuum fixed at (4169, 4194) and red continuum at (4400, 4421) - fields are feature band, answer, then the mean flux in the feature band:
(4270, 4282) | 0.38 mag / 14.6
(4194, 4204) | 0.07 mag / 17.1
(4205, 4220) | 0.06 mag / 17.6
